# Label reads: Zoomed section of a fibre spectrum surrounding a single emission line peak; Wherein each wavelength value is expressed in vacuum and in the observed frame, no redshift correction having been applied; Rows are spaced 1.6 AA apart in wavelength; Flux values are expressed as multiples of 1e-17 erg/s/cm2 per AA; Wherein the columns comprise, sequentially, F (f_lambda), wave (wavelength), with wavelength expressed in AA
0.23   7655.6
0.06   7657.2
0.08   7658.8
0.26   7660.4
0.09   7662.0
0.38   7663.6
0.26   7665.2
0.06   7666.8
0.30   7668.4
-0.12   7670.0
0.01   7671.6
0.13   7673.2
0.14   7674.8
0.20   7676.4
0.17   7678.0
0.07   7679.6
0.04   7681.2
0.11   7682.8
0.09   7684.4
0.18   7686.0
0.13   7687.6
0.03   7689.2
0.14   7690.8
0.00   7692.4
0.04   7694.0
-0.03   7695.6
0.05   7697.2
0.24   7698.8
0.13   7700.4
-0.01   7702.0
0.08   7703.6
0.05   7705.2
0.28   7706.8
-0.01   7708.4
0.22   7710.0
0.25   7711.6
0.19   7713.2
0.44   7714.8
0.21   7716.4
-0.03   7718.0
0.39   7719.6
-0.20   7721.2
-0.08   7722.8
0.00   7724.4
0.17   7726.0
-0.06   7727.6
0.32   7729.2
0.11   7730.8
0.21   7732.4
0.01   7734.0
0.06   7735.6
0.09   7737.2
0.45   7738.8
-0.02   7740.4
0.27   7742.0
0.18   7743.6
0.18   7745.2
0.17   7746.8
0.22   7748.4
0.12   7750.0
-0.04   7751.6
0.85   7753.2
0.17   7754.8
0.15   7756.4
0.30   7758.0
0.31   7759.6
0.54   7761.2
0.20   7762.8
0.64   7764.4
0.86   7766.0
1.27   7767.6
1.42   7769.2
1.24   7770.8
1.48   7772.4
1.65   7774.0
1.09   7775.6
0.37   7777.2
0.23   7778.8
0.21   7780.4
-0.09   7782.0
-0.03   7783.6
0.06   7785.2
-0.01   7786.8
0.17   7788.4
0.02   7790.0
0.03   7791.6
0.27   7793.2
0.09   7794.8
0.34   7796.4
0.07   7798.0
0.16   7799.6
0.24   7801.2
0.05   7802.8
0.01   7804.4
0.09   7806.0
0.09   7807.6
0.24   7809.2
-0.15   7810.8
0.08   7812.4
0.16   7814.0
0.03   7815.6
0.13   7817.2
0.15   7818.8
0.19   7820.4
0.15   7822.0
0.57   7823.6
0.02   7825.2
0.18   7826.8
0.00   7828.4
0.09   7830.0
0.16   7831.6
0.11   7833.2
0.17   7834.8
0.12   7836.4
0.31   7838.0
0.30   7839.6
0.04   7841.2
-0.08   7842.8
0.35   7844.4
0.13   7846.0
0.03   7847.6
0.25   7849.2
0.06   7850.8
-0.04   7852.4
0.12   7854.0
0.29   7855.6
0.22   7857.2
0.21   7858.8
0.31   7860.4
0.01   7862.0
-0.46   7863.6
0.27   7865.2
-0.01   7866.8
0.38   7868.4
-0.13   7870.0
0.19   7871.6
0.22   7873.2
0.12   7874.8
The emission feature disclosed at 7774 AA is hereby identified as [O II]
